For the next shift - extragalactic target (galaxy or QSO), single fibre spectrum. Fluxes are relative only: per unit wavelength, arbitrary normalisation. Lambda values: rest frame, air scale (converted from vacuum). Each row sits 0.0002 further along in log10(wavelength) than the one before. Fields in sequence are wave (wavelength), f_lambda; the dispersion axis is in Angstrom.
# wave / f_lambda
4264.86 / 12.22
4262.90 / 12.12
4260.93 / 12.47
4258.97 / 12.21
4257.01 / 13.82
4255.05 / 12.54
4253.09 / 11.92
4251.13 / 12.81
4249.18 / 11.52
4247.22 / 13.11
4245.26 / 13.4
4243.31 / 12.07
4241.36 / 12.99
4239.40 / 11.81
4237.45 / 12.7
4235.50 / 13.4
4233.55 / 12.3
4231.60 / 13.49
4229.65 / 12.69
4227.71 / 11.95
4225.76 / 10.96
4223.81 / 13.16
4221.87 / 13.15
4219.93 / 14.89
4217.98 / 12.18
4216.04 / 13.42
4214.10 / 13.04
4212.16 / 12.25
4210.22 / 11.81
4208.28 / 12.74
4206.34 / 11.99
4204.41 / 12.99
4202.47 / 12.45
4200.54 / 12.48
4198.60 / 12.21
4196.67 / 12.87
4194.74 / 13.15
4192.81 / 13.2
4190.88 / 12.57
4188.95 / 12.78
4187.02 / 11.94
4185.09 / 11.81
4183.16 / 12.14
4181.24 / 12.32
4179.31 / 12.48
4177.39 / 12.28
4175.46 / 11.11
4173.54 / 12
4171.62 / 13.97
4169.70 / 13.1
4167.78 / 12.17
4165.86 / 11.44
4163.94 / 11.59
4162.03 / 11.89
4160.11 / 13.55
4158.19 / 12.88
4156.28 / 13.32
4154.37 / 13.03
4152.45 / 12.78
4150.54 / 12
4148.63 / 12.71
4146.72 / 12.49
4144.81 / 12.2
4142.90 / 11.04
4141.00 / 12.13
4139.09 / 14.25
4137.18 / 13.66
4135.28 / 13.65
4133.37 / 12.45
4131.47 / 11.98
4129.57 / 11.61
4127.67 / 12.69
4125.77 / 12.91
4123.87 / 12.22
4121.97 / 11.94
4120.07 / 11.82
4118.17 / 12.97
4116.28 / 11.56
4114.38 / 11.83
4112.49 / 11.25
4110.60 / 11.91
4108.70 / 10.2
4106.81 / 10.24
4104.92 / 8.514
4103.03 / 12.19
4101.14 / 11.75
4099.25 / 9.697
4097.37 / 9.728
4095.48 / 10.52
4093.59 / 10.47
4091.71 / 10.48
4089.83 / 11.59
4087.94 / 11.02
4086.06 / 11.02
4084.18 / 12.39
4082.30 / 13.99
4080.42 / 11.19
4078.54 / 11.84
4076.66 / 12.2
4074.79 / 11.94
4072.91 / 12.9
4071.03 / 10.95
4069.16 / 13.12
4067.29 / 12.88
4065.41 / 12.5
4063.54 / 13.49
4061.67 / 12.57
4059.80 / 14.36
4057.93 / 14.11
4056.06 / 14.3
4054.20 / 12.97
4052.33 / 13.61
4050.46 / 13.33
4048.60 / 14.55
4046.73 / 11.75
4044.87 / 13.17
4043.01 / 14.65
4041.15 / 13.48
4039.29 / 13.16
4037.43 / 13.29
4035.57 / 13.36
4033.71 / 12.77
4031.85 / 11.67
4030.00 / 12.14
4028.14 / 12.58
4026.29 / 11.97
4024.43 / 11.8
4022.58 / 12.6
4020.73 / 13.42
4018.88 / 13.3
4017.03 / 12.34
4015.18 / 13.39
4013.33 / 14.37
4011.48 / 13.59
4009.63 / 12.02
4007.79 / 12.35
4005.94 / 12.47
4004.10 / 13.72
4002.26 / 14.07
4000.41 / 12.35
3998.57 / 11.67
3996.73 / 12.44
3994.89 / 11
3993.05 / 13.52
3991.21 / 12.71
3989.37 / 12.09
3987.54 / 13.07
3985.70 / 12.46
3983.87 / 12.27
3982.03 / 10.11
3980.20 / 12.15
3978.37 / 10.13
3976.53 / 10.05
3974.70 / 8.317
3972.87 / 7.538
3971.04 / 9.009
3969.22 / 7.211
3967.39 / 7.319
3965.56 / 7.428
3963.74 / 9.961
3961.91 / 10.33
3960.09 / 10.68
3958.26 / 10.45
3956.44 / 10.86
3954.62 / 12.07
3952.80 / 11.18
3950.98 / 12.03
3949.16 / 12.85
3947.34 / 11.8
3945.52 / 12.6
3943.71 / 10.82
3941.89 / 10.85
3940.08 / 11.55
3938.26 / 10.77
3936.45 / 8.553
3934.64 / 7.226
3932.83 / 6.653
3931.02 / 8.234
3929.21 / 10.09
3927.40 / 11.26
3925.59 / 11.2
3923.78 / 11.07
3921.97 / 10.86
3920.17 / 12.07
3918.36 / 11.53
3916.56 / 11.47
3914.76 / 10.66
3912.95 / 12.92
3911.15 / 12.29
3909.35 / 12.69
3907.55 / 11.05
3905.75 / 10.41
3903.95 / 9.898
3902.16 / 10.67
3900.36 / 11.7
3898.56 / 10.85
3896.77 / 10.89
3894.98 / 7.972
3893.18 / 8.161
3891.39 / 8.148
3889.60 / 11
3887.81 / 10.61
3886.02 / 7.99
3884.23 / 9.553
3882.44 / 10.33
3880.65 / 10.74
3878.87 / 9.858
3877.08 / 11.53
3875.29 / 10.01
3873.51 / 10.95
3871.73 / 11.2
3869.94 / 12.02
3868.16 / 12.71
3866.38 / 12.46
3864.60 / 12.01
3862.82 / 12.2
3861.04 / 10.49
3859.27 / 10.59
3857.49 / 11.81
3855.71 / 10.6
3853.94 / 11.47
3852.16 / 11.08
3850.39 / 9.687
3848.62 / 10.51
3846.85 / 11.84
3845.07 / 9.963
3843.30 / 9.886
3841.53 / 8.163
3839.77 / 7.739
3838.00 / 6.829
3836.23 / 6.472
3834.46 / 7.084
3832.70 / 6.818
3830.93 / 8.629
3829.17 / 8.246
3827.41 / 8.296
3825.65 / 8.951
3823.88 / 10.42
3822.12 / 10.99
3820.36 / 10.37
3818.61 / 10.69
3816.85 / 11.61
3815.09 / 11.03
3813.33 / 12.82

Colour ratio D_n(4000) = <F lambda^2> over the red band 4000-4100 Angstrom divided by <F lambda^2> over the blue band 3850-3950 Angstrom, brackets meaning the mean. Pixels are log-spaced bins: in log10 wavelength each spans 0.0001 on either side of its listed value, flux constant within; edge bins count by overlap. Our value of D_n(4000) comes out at 1.26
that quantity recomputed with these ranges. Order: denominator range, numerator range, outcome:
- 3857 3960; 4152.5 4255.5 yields 1.35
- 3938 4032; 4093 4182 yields 1.12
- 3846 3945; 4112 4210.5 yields 1.33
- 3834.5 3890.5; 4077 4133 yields 1.25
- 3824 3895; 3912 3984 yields 1.09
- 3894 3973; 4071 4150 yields 1.23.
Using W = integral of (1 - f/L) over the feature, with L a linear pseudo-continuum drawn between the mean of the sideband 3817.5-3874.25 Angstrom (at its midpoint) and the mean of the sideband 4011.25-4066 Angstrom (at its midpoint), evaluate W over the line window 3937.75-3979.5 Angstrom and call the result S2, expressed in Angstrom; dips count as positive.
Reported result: 5.6 Angstrom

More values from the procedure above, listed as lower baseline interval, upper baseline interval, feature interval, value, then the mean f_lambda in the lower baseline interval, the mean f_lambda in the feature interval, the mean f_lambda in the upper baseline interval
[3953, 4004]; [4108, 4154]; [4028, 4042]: -1.77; 10.8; 12.8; 12.3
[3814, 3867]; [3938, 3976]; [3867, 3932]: -3.92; 9.9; 10.7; 10.3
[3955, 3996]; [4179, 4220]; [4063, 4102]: -0.79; 10.4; 11.7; 12.6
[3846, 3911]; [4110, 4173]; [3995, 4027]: -3.24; 10.7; 12.8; 12.5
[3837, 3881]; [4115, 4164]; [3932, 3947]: 1.64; 10.6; 9.97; 12.5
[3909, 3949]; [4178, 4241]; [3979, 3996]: -1.45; 10.8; 12.1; 12.6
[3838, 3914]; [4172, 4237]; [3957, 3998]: 2.66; 10.6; 10.5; 12.6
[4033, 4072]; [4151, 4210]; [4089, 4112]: 4.18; 13.3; 10.6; 12.5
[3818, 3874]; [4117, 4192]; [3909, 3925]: -1.66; 10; 11.7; 12.5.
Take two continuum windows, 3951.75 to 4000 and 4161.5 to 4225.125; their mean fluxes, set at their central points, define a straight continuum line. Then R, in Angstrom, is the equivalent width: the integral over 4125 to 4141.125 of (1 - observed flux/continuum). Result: -1.13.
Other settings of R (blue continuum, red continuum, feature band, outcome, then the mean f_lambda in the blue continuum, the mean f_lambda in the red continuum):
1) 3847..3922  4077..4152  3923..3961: 1.64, 10.9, 11.8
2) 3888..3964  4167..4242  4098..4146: 0.68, 10.7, 12.6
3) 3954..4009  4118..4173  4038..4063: -4.04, 11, 12.6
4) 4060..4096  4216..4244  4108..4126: 0.52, 12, 12.7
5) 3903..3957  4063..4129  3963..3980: 3.69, 10.9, 11.6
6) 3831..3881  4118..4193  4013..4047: -4.08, 10.2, 12.5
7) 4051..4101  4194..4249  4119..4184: -0.22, 12.1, 12.7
